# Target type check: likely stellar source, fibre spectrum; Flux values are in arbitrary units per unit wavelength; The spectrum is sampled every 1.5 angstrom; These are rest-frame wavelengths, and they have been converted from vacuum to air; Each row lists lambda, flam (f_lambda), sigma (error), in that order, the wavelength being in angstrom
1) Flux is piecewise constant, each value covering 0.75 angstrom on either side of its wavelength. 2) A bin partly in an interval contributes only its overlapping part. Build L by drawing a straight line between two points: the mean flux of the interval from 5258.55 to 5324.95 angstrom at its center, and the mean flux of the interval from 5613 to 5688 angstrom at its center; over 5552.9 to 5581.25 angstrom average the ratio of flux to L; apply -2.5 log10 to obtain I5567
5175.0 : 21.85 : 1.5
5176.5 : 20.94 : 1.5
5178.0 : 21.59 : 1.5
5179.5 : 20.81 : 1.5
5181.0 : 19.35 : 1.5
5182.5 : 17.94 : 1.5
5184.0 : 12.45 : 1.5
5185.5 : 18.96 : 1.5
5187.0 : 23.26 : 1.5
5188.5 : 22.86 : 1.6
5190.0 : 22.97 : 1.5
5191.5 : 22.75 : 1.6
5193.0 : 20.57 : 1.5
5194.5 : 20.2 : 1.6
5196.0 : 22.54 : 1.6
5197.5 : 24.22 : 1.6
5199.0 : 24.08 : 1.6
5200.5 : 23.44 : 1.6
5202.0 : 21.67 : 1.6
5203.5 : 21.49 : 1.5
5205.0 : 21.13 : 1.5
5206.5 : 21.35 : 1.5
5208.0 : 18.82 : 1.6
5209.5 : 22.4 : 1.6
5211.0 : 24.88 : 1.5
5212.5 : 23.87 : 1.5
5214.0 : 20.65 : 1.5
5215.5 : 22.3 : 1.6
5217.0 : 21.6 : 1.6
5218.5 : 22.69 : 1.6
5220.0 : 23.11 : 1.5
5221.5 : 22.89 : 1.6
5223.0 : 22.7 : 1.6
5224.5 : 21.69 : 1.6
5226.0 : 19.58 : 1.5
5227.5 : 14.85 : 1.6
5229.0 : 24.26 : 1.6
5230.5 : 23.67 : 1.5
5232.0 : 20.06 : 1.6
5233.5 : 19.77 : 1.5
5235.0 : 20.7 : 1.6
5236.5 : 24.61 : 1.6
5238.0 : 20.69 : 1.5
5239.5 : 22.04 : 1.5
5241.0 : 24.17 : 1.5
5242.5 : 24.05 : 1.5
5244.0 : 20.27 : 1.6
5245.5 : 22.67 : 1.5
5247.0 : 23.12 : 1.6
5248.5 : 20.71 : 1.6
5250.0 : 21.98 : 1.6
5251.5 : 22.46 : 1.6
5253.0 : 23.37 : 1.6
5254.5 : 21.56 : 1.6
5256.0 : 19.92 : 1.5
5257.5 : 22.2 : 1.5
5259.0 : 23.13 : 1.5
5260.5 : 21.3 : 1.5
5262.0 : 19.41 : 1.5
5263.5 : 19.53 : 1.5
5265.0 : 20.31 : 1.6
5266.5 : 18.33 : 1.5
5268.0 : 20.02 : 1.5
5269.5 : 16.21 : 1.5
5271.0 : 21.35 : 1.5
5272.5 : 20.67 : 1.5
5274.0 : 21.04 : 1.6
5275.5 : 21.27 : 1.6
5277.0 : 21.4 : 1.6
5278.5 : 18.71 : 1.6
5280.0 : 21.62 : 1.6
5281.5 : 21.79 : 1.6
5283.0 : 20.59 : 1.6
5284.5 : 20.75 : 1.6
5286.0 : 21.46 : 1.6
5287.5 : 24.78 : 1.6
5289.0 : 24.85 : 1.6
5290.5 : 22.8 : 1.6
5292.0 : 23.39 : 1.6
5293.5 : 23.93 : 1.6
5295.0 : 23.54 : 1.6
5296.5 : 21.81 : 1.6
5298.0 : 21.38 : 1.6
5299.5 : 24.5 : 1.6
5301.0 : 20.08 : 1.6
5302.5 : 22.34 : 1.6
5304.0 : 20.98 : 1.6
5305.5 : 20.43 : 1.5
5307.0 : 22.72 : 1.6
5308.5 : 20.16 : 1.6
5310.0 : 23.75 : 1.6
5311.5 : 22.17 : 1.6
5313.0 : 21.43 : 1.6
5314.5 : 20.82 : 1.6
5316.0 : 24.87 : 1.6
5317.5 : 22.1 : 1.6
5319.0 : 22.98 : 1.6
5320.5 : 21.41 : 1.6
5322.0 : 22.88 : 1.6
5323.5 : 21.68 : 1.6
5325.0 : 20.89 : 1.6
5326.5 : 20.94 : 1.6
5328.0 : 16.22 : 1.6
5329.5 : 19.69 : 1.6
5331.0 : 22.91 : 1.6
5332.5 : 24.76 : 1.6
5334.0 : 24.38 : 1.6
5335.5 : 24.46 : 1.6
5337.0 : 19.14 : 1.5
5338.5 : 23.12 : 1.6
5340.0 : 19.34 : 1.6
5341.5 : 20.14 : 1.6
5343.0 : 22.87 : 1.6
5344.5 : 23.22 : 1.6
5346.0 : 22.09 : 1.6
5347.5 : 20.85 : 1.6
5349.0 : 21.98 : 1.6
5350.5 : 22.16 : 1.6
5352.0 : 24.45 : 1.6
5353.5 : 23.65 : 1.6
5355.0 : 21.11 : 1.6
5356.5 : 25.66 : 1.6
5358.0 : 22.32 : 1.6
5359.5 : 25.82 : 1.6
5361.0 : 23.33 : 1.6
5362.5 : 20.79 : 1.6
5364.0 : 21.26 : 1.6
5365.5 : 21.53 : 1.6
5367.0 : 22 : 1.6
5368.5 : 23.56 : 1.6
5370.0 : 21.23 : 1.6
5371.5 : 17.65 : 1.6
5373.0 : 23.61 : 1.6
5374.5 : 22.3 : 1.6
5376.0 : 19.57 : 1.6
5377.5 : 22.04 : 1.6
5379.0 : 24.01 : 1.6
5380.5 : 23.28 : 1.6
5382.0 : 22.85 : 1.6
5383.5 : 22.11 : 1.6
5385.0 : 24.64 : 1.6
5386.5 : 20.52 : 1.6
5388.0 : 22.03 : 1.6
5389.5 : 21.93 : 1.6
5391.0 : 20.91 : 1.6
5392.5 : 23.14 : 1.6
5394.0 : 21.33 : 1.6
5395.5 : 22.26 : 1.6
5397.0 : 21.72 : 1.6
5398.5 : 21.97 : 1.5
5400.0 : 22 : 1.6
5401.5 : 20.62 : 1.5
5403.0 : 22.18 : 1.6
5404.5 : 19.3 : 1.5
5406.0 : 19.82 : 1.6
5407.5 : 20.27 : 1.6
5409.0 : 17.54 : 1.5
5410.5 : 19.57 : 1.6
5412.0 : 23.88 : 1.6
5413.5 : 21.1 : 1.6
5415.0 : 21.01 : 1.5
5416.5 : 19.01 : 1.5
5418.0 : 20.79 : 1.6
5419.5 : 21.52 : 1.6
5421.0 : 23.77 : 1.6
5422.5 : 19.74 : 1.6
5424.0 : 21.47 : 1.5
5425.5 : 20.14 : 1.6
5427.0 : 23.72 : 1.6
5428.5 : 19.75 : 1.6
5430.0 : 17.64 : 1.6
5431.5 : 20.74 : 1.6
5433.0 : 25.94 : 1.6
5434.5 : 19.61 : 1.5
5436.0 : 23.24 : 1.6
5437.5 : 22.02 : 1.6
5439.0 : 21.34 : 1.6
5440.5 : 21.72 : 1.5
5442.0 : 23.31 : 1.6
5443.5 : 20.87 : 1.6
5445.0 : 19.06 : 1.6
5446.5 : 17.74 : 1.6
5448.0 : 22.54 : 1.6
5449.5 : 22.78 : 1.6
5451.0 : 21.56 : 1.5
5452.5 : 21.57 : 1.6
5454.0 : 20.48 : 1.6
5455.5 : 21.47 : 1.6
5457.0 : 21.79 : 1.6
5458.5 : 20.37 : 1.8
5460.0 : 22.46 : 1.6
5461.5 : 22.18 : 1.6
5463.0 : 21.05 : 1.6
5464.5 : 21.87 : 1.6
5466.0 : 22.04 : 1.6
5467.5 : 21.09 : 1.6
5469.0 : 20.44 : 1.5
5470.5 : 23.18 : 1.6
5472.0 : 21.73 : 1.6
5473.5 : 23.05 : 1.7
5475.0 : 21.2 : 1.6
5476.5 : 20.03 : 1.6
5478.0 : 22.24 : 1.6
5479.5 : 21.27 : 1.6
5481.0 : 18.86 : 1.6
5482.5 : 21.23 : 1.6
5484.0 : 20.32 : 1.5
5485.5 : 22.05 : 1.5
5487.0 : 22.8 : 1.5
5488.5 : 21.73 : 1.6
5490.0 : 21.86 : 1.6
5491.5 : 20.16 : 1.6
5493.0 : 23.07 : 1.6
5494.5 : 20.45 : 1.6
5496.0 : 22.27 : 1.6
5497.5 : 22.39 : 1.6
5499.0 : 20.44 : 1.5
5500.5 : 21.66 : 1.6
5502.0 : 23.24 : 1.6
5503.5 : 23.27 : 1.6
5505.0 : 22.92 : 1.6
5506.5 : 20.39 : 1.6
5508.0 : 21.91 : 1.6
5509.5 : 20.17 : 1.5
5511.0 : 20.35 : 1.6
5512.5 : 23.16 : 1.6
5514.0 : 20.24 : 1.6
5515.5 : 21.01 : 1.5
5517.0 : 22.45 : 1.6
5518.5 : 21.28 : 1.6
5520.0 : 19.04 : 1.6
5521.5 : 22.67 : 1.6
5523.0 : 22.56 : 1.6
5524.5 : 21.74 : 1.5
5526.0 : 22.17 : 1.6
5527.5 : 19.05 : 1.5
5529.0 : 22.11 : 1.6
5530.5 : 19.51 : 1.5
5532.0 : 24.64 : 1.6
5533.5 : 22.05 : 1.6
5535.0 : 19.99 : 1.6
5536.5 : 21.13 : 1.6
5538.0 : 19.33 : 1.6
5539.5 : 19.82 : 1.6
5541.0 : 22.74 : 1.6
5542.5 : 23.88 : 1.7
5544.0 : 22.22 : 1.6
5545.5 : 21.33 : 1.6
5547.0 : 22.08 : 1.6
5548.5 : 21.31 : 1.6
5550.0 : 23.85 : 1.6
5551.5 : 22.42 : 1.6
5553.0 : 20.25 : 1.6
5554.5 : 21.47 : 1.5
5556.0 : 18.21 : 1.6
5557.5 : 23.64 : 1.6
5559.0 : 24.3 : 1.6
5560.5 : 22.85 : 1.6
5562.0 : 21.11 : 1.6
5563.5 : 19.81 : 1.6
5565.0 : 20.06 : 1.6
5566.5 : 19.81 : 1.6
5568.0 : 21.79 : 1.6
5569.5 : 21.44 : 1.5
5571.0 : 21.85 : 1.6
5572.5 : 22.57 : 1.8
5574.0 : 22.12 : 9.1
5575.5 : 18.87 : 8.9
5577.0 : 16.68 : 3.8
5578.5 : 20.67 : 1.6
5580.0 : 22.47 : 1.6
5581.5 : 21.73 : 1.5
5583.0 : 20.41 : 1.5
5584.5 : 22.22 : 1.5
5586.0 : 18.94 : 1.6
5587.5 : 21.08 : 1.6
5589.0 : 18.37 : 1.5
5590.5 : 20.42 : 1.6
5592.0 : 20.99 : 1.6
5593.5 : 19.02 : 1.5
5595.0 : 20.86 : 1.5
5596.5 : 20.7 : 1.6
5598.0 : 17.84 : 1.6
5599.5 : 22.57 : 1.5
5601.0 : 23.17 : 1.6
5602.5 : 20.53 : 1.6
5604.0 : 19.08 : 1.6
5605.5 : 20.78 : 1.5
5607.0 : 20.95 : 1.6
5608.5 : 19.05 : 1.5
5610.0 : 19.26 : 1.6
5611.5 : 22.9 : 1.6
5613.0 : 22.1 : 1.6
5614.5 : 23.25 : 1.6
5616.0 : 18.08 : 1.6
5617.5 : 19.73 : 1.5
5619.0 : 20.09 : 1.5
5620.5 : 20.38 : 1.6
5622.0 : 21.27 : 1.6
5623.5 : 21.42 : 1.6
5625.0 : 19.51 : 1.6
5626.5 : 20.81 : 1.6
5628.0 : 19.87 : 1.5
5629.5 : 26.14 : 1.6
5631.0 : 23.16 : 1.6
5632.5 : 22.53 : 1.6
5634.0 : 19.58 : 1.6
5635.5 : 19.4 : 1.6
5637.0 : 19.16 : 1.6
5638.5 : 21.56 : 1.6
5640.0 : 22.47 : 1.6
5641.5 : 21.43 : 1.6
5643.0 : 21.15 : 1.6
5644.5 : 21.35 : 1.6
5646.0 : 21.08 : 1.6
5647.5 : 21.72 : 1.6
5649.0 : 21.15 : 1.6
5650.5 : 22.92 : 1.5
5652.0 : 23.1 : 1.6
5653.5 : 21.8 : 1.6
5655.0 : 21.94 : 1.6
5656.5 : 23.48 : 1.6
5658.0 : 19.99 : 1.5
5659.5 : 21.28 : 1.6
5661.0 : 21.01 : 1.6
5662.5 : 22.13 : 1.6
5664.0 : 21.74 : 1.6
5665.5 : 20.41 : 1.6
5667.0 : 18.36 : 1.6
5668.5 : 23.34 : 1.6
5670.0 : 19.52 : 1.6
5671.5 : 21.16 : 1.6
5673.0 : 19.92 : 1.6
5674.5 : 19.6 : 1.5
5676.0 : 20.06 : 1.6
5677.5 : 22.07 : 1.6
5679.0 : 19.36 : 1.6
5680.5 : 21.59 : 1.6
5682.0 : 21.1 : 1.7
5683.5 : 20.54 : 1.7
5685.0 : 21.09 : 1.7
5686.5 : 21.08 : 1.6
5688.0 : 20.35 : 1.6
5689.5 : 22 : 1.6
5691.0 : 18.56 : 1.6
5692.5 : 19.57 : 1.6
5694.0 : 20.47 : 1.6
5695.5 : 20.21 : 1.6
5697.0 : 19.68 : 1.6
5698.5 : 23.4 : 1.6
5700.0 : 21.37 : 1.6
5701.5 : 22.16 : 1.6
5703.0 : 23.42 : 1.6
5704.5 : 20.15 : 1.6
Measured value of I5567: 0.01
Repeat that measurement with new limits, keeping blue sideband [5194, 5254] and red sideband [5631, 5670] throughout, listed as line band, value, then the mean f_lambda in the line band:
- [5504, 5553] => 0.00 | 21.5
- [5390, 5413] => 0.03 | 21.1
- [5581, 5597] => 0.05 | 20.4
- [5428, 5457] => 0.02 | 21.3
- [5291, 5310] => -0.01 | 22.2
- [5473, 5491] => 0.01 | 21.3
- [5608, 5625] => 0.04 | 20.7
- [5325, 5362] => -0.02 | 22.2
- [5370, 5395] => -0.01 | 22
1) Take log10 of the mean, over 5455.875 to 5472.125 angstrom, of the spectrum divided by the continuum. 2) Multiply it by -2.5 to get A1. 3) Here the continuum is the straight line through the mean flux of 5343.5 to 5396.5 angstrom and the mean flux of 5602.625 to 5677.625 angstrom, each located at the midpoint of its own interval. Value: 0.012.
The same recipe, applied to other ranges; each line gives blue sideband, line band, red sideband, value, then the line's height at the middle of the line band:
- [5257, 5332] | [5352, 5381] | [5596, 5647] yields -0.051 mag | 21.4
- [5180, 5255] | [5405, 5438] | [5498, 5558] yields 0.030 mag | 21.6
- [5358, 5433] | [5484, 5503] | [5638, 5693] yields -0.021 mag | 21.4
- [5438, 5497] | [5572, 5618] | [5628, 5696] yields 0.035 mag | 21.2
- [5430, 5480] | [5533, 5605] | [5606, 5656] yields 0.015 mag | 21.3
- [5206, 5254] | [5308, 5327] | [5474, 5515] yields -0.013 mag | 21.8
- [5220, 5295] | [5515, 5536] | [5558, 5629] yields -0.028 mag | 20.9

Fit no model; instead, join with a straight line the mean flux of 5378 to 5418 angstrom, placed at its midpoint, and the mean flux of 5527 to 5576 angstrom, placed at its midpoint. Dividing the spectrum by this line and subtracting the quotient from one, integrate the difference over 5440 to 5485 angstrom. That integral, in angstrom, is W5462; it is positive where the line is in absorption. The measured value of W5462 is 0.3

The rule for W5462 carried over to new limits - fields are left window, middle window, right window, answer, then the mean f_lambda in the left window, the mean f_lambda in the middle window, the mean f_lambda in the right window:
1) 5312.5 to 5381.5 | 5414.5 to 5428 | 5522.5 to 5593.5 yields 0.4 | 22.1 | 21.2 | 21.2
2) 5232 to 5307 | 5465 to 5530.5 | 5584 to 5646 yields -1.3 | 21.6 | 21.5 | 20.8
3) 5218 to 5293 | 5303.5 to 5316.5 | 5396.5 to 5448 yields -0.3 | 21.5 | 21.9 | 21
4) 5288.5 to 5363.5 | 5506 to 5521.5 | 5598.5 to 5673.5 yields 0.4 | 22.3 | 21.1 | 21.2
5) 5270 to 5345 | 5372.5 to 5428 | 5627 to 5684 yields 0.4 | 21.9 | 21.5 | 21.3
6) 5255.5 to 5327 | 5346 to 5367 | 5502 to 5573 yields -1.1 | 21.6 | 22.6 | 21.5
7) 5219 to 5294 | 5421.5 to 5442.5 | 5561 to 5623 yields -0.4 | 21.5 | 21.5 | 20.6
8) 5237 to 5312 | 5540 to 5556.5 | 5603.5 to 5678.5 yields -0.5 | 21.6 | 21.8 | 21.1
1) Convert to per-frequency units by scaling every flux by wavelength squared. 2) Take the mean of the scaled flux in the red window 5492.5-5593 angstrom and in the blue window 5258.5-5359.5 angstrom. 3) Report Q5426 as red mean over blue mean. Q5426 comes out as 1.1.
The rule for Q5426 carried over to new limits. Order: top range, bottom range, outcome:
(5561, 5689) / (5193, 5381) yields 1.08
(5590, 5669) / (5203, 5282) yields 1.14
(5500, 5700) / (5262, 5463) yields 1.06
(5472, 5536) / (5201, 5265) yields 1.09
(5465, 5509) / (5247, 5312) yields 1.09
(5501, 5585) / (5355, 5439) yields 1.04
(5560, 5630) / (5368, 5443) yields 1.03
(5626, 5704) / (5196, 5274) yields 1.15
